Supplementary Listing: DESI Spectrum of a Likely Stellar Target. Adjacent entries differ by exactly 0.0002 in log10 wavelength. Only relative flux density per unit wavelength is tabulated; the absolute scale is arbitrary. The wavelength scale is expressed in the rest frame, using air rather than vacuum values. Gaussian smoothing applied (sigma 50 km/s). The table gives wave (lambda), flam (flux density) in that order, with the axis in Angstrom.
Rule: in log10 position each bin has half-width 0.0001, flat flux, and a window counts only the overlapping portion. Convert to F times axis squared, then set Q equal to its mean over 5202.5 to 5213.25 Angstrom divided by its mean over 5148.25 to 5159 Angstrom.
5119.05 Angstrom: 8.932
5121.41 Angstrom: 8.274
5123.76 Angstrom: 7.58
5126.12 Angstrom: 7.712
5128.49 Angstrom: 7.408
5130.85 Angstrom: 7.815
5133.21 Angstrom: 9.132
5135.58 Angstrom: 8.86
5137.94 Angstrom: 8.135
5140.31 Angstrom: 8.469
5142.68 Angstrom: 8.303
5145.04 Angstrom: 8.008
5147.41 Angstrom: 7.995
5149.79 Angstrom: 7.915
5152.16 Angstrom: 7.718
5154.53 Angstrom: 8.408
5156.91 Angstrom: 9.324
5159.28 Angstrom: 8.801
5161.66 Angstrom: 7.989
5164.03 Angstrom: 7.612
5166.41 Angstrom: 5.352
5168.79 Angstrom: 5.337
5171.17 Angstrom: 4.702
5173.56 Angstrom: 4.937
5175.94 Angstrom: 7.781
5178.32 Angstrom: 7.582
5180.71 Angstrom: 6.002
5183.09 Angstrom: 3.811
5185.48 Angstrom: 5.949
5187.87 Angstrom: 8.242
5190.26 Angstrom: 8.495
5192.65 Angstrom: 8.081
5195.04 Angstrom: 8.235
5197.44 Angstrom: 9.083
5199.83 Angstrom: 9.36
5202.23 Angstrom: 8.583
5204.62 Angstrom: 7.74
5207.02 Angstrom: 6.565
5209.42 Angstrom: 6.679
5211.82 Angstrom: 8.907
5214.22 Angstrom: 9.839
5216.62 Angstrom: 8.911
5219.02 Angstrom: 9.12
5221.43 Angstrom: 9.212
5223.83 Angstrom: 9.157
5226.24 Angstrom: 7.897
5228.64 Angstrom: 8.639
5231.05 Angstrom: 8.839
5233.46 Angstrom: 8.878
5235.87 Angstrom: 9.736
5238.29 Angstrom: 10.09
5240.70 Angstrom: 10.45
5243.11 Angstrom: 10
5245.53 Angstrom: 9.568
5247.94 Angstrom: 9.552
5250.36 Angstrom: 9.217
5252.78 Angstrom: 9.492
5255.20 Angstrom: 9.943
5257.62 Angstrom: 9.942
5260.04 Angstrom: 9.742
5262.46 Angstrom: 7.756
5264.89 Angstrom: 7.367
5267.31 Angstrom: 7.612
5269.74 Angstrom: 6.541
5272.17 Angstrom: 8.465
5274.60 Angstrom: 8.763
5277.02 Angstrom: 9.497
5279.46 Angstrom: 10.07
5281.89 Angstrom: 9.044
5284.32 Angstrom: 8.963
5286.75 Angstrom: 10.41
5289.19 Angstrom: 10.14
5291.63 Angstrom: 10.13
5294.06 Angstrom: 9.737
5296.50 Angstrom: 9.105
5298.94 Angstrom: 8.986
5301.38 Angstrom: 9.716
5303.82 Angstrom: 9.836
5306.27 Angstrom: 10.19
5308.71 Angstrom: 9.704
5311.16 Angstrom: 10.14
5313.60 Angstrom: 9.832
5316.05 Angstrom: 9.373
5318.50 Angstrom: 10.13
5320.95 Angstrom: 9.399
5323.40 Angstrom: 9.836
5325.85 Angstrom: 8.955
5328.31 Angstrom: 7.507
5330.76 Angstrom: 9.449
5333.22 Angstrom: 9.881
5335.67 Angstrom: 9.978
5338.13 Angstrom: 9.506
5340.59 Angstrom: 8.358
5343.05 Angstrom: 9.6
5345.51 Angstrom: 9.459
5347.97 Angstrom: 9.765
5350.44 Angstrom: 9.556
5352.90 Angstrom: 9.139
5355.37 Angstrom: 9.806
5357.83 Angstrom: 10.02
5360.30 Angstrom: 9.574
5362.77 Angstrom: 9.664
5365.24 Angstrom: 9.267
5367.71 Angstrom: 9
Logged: 0.9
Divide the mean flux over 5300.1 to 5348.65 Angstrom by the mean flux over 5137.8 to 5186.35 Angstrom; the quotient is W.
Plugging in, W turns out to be 1.34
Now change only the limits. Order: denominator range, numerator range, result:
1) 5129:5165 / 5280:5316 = 1.17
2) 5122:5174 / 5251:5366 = 1.22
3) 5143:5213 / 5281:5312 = 1.31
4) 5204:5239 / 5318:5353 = 1.08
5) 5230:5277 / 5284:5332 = 1.06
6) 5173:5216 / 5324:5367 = 1.23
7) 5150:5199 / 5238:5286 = 1.26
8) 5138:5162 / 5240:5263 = 1.16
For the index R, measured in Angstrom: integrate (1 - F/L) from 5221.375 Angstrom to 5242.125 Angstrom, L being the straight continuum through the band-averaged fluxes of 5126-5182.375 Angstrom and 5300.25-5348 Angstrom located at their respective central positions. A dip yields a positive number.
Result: -1.9 Angstrom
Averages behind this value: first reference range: 7.52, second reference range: 9.52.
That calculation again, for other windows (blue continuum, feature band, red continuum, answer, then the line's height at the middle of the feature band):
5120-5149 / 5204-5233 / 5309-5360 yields 0.76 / 8.71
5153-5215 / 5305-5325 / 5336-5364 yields -1.63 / 9.07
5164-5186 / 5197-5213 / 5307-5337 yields -3.72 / 6.57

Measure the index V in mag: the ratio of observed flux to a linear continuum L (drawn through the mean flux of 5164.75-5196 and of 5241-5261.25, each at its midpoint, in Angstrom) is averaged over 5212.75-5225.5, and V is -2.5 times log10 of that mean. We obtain -0.12 mag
